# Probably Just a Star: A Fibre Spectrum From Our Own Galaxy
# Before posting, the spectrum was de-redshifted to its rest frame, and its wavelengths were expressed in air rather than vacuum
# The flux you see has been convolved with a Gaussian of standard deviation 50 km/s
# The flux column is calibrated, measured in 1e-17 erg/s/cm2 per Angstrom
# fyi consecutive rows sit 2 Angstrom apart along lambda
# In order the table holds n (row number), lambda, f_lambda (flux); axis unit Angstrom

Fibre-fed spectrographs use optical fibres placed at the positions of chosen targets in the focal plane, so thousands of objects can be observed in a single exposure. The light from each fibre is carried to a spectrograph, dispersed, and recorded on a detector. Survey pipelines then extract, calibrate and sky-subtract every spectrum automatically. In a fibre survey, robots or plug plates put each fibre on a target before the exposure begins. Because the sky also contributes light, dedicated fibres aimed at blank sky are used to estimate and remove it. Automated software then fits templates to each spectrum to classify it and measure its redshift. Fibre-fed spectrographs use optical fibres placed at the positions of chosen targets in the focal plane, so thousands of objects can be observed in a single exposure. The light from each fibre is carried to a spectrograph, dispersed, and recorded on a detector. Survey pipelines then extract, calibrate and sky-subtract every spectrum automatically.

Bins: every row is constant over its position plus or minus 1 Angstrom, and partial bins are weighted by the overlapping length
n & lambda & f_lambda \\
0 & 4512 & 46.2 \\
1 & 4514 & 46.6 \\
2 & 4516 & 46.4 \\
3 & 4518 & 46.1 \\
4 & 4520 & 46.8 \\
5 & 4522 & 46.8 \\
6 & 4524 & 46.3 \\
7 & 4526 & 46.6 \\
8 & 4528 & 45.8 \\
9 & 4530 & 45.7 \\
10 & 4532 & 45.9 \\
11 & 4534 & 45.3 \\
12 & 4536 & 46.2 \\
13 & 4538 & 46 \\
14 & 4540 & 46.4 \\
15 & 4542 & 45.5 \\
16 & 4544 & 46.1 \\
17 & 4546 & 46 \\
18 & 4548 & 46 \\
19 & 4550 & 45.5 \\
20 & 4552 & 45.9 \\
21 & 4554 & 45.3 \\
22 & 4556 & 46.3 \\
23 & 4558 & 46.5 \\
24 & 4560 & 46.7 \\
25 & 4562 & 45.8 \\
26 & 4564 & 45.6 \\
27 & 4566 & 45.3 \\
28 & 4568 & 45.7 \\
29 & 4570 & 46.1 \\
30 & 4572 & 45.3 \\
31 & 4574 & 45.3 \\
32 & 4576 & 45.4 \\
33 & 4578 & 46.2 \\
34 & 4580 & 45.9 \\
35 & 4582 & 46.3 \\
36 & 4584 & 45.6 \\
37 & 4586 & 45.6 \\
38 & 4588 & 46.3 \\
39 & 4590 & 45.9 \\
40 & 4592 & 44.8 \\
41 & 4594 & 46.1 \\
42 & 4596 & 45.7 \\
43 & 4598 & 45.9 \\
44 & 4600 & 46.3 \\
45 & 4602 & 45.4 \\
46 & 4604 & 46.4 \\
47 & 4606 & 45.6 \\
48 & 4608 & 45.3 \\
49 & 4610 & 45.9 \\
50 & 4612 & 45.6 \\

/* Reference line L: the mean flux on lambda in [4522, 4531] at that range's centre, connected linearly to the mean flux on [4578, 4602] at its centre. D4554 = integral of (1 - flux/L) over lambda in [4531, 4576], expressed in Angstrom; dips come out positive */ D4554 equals 0.2 Angstrom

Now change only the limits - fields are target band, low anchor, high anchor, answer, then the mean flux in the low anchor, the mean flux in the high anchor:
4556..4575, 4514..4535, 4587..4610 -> 0.1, 46.2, 45.8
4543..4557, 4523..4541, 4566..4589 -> 0.0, 46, 45.8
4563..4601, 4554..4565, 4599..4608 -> 0.2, 46.1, 45.9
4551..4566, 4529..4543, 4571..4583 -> -0.1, 45.9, 45.7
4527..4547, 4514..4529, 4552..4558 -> 0.1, 46.4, 45.9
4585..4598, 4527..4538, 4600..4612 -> 0.0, 45.8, 45.8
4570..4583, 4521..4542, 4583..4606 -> 0.0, 46.1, 45.8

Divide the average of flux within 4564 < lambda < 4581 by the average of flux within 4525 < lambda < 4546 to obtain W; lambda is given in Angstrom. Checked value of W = 0.99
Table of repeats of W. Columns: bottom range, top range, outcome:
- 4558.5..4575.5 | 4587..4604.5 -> 1.00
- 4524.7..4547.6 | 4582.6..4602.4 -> 1.00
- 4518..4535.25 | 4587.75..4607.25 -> 0.99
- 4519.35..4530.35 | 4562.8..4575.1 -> 0.98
